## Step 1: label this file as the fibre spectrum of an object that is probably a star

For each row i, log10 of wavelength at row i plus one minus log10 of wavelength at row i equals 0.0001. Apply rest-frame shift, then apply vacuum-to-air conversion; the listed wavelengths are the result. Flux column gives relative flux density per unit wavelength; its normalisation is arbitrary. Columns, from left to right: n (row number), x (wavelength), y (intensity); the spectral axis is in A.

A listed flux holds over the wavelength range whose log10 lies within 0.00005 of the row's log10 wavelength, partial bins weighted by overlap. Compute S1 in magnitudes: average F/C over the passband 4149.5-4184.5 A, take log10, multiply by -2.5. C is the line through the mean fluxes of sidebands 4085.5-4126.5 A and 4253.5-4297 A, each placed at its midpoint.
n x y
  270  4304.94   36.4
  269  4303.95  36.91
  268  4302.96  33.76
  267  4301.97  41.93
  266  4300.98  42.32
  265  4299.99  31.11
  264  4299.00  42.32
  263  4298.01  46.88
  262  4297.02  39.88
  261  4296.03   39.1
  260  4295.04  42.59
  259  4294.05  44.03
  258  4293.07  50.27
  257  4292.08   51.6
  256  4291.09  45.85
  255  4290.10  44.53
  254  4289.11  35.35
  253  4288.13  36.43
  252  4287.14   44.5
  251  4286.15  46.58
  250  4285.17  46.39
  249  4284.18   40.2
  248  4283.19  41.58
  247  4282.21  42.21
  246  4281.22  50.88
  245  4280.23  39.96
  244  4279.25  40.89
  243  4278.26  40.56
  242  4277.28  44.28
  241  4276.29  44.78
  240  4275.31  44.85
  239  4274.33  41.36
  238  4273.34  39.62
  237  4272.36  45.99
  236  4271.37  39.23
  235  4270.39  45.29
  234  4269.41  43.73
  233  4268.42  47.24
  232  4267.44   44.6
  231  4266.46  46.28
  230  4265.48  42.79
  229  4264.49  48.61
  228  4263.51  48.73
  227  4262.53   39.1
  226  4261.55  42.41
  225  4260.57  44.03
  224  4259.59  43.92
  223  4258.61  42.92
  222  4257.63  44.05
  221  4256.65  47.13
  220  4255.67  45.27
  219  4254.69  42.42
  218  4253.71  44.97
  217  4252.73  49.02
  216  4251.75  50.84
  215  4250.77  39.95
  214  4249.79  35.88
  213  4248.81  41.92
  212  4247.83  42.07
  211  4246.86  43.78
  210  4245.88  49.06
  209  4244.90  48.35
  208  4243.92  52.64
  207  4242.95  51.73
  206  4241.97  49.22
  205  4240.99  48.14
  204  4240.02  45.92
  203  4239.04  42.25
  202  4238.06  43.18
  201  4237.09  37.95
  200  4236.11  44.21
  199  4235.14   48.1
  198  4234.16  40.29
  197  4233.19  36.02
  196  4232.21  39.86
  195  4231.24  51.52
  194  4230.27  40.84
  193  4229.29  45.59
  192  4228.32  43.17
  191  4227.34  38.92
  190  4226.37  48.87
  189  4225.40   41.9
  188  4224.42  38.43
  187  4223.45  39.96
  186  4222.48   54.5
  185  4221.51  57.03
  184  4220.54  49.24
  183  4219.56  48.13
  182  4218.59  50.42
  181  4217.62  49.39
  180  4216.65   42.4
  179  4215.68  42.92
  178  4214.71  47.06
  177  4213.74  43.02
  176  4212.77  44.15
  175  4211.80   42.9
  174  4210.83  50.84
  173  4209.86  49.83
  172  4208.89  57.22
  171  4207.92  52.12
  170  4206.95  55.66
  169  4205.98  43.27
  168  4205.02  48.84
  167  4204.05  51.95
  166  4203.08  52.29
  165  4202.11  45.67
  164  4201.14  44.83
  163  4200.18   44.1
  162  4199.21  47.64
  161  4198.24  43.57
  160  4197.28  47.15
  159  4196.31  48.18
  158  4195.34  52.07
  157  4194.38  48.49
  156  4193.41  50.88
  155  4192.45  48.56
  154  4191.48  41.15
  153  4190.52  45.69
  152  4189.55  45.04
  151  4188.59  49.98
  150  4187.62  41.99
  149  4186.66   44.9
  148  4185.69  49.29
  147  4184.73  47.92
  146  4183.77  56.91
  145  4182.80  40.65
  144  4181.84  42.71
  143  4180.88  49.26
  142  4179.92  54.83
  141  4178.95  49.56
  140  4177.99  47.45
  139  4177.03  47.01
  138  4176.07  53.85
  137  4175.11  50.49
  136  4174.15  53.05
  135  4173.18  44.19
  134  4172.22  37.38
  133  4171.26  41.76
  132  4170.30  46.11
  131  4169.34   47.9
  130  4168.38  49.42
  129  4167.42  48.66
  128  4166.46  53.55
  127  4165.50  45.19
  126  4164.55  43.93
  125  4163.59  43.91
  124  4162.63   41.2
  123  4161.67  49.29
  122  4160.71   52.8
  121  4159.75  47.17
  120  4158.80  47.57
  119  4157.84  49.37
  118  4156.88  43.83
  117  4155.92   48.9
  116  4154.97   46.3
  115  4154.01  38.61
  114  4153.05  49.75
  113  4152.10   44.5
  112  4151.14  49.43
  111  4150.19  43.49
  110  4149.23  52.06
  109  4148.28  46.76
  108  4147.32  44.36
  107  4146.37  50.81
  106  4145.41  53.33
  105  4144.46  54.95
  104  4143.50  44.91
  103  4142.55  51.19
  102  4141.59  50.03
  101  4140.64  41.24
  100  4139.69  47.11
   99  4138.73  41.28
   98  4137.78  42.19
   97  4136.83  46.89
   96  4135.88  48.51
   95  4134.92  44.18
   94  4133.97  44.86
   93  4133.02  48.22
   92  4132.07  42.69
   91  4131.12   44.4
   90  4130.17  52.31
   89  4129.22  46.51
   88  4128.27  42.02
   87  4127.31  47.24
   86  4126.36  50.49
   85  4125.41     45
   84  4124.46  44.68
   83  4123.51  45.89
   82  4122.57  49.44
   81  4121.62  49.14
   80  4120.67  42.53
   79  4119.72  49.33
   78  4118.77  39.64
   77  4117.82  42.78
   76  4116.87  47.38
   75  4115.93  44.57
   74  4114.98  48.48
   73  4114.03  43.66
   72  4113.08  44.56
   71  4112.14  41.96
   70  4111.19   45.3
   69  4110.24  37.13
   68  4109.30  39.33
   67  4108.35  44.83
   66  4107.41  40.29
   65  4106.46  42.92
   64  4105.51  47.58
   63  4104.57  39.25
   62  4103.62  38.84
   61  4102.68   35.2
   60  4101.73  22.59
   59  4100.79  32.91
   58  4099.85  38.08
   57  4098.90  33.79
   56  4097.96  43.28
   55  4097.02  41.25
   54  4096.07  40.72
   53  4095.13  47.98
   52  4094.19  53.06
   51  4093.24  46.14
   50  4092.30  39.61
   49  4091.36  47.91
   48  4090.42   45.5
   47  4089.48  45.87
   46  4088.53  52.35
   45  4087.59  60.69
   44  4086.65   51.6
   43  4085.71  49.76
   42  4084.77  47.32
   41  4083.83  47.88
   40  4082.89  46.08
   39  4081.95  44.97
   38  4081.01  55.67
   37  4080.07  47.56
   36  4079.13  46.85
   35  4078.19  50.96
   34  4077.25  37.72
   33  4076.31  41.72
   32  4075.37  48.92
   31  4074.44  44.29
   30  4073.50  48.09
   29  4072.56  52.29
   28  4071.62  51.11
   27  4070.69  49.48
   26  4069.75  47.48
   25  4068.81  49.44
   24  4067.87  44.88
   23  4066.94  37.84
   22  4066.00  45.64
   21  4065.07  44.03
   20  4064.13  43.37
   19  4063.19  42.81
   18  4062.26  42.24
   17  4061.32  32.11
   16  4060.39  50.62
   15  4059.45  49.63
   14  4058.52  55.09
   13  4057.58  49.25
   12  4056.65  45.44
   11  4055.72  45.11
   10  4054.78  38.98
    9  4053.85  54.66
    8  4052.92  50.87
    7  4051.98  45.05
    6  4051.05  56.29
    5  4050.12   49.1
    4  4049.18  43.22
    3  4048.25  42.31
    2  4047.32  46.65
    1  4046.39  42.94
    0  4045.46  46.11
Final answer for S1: -0.08 mag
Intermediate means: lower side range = 43.9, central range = 47.3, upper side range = 43.8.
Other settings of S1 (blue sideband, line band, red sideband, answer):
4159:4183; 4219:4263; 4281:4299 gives 0.010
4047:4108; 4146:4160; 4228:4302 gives -0.049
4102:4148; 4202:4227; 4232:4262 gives -0.078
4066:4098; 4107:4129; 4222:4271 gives 0.048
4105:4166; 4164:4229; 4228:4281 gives -0.054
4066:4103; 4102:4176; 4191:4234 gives 0.005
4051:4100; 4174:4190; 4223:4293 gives -0.079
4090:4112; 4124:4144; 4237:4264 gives -0.101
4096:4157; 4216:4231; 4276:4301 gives -0.060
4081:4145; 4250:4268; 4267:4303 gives -0.038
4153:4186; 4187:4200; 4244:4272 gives -0.006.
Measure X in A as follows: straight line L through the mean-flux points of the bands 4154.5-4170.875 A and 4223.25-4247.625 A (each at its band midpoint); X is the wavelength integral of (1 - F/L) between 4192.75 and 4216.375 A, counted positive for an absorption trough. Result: -1.2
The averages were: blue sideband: 47.3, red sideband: 44.4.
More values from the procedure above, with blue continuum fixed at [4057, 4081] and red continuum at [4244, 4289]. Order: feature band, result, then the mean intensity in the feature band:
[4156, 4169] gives -0.65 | 47.4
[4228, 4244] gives -0.11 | 44.6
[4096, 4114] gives 2.48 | 39.5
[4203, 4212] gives -1.22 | 50.6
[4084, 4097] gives -0.57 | 48.1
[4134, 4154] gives -0.75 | 47.1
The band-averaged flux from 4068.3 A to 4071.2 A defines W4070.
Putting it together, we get 48.8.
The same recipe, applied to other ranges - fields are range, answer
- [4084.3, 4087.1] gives 49.6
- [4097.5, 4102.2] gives 34.2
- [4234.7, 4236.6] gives 46.2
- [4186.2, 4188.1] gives 43.5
